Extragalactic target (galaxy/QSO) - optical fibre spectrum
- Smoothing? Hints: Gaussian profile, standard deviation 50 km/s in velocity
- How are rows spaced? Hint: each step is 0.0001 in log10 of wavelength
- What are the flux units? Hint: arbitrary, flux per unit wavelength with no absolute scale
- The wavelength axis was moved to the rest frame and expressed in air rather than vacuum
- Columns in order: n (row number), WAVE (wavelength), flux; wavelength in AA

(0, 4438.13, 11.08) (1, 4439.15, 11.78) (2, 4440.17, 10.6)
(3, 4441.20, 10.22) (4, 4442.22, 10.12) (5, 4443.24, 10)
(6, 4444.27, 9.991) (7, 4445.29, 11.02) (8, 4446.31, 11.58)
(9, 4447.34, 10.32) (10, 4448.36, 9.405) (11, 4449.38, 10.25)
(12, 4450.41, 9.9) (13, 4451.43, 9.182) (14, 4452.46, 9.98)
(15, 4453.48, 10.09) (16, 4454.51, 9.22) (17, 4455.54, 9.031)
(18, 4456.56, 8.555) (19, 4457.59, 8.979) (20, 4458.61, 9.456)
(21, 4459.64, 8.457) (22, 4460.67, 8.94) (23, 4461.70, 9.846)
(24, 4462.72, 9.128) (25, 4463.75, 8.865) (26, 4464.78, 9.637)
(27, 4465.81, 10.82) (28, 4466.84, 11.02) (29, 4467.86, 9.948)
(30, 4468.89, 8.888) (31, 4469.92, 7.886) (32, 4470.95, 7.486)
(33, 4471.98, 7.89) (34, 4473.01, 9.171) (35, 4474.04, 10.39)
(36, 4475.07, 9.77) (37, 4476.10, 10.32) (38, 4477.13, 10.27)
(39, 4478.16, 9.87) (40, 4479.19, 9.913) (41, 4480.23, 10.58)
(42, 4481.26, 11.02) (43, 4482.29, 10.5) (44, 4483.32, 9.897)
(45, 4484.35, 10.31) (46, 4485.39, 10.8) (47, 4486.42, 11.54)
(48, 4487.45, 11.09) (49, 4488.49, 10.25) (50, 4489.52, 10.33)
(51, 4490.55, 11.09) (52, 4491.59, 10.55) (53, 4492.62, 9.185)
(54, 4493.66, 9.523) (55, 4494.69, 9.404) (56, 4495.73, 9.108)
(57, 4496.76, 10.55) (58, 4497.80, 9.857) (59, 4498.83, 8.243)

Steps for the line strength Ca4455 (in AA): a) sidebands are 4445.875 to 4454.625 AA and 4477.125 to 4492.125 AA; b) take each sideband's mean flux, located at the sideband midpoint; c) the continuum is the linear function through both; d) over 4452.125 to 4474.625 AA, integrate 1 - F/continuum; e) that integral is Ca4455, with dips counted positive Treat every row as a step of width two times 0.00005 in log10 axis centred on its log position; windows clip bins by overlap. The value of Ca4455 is 2.1 AA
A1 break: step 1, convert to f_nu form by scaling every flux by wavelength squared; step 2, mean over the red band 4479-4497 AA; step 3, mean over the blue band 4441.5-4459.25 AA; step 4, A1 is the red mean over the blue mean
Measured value 1.07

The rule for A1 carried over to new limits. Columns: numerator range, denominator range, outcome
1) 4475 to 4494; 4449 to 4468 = 1.10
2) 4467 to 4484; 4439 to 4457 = 0.97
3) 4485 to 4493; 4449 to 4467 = 1.14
